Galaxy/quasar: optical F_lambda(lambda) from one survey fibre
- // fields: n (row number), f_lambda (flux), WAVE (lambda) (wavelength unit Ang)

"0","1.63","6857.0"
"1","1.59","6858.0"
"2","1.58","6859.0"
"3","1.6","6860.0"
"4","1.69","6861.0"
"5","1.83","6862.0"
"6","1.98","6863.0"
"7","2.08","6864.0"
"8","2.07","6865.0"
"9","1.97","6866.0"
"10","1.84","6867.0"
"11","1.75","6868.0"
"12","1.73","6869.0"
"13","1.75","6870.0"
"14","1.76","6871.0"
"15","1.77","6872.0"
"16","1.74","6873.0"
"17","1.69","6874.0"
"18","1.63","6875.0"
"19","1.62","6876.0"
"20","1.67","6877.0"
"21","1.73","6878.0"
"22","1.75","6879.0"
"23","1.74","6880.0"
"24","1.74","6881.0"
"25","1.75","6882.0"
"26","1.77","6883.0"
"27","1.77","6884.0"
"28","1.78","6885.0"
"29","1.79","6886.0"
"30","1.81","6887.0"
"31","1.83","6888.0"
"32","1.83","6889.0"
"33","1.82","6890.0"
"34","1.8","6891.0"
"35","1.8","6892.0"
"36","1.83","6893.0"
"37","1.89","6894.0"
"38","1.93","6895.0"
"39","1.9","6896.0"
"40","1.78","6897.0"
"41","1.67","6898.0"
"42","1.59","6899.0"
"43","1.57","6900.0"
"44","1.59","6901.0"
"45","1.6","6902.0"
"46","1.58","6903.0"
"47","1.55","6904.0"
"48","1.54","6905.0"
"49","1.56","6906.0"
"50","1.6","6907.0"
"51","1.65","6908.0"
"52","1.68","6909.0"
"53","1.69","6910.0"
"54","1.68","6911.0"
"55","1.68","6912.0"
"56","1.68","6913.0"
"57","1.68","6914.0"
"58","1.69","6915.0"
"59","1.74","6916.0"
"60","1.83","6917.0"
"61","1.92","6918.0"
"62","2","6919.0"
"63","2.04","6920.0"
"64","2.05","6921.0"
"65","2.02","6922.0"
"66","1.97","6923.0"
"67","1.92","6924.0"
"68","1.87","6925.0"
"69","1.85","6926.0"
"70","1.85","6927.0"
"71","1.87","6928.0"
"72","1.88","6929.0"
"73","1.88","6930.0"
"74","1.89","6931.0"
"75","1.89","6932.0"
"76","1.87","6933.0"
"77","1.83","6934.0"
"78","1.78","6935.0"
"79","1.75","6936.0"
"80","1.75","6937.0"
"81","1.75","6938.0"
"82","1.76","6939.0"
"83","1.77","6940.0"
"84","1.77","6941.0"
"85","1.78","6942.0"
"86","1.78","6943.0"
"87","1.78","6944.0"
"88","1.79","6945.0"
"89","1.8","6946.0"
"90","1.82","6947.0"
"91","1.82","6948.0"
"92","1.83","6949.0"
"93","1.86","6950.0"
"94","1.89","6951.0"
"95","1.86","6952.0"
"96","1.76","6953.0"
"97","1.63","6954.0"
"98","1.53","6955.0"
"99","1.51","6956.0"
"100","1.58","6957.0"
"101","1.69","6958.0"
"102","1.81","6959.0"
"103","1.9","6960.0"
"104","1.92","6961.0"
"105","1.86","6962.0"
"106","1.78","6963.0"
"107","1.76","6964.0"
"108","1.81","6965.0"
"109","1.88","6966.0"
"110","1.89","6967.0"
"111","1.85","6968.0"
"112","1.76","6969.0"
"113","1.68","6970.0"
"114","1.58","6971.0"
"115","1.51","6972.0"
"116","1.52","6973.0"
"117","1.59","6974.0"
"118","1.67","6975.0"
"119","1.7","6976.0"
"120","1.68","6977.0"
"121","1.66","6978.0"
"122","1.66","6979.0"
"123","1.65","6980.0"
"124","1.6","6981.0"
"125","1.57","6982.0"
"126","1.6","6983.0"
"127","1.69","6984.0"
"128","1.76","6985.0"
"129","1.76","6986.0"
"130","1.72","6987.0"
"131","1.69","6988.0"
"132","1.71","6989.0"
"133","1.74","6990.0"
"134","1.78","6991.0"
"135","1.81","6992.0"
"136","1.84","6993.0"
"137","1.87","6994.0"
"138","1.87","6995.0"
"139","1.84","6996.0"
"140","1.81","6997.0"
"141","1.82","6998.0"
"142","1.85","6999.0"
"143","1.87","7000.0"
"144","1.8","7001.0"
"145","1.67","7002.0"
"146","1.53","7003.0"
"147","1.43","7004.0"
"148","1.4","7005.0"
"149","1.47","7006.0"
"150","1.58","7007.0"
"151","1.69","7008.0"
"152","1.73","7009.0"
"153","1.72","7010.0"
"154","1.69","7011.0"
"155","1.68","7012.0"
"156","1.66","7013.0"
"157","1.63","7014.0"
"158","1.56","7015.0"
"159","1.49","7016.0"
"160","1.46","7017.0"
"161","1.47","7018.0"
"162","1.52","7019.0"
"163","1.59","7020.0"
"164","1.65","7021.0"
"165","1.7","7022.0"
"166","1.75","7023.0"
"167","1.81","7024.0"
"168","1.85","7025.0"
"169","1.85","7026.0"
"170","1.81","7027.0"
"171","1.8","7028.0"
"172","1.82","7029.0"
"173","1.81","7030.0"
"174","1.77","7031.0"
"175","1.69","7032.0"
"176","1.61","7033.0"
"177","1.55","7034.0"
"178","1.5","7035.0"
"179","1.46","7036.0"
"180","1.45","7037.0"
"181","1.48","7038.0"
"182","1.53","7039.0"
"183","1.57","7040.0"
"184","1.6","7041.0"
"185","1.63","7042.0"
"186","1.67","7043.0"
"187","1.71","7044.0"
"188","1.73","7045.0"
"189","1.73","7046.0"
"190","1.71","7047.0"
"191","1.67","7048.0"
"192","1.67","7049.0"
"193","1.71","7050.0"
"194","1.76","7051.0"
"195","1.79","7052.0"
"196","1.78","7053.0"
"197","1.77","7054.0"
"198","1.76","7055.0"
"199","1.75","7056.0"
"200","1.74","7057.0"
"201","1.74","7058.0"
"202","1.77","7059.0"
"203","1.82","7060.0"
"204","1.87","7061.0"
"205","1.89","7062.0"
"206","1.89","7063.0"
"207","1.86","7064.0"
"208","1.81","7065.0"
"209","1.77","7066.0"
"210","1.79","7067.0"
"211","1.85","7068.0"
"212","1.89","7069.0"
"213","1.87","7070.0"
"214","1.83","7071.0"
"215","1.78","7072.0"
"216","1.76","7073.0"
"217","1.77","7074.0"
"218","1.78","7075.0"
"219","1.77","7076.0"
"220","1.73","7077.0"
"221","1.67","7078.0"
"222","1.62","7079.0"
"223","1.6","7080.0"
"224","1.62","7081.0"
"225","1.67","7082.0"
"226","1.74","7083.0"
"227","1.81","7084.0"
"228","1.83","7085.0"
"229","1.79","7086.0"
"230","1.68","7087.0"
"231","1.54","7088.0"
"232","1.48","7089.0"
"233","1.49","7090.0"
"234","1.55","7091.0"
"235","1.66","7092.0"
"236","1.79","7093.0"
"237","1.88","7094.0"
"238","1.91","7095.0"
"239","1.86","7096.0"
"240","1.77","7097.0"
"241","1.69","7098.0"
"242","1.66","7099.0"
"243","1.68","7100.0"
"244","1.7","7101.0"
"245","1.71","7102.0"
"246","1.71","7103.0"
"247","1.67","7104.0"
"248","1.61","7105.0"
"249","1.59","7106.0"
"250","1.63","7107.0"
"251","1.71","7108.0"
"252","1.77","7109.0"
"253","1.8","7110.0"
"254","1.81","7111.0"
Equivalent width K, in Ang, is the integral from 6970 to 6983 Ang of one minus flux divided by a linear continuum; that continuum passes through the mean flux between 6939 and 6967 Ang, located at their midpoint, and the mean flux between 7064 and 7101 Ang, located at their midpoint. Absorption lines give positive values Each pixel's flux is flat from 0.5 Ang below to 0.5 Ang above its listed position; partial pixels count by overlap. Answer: 1.1 Ang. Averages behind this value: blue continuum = 1.78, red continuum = 1.73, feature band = 1.62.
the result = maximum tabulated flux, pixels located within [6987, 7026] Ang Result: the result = 1.87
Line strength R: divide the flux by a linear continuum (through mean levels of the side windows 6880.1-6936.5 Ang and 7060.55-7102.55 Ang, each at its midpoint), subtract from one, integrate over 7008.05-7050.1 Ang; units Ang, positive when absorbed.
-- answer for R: 2.44 Ang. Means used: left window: 1.78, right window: 1.75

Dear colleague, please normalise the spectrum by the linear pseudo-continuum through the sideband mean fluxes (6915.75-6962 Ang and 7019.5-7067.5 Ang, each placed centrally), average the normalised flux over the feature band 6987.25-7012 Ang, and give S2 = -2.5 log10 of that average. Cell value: 0.03 mag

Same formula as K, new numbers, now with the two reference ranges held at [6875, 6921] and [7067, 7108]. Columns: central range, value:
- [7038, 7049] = 0.47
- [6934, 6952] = -0.65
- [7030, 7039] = 0.77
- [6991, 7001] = -0.63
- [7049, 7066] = -0.69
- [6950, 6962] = -0.09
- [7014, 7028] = 0.53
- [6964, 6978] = 0.23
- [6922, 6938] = -1.14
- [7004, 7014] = 0.64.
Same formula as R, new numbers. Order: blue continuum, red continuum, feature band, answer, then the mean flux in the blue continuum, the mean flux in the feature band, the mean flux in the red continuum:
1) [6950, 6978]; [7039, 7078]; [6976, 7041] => 2.6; 1.73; 1.67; 1.76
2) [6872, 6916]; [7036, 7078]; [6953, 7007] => 0.6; 1.71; 1.71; 1.74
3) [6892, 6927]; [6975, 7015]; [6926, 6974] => -1.2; 1.76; 1.78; 1.7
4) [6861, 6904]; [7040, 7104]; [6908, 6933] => -1.1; 1.77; 1.84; 1.74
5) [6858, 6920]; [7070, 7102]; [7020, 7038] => 0.4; 1.75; 1.69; 1.72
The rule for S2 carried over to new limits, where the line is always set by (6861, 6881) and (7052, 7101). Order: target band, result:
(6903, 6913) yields 0.100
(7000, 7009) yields 0.109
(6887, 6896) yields -0.034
